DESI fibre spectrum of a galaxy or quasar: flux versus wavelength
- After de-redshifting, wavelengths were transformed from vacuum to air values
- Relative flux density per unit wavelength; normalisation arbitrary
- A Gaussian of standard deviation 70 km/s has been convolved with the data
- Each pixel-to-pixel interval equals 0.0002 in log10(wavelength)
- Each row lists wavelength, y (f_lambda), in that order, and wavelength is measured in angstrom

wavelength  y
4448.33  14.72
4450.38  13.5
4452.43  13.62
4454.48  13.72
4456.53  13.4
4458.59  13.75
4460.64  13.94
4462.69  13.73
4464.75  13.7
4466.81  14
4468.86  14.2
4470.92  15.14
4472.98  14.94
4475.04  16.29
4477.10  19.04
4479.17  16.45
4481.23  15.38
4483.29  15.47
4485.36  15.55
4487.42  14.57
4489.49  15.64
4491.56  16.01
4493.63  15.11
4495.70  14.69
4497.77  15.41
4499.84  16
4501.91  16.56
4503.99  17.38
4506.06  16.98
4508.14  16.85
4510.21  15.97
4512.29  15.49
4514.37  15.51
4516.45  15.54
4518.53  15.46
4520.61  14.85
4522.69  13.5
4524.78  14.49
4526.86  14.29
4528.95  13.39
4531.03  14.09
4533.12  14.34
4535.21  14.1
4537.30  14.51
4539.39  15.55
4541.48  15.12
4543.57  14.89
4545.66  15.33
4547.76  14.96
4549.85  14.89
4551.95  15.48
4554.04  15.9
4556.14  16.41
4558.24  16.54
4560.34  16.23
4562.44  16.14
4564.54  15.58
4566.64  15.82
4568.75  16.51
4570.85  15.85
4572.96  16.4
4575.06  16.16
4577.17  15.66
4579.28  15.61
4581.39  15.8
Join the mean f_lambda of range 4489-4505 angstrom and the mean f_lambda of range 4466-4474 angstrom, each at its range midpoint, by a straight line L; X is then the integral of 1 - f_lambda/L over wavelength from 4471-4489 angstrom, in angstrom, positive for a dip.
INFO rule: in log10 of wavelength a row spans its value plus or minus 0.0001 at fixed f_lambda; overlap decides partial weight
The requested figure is -1.0 angstrom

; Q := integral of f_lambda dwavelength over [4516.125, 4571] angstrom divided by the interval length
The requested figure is 15.2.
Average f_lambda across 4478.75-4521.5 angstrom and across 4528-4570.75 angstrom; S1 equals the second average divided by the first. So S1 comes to 1.0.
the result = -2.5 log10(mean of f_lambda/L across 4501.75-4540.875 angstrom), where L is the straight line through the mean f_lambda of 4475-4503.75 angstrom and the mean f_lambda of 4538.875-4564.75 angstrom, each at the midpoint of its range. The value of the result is 0.04 mag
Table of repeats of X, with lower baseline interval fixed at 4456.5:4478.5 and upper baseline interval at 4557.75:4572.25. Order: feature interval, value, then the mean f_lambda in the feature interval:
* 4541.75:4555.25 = 0.53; 15.3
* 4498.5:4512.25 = -1.08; 16.5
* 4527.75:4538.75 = 1.07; 14.1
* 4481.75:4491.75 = -0.21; 15.4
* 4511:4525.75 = 0.46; 15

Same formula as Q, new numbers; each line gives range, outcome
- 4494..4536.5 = 15.2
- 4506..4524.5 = 15.4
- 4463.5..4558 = 15.3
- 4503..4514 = 16.5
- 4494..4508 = 16.2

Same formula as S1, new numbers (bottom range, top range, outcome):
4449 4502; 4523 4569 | 1.01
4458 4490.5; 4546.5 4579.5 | 1.05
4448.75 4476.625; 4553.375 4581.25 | 1.13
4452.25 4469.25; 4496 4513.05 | 1.18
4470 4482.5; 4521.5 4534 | 0.87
